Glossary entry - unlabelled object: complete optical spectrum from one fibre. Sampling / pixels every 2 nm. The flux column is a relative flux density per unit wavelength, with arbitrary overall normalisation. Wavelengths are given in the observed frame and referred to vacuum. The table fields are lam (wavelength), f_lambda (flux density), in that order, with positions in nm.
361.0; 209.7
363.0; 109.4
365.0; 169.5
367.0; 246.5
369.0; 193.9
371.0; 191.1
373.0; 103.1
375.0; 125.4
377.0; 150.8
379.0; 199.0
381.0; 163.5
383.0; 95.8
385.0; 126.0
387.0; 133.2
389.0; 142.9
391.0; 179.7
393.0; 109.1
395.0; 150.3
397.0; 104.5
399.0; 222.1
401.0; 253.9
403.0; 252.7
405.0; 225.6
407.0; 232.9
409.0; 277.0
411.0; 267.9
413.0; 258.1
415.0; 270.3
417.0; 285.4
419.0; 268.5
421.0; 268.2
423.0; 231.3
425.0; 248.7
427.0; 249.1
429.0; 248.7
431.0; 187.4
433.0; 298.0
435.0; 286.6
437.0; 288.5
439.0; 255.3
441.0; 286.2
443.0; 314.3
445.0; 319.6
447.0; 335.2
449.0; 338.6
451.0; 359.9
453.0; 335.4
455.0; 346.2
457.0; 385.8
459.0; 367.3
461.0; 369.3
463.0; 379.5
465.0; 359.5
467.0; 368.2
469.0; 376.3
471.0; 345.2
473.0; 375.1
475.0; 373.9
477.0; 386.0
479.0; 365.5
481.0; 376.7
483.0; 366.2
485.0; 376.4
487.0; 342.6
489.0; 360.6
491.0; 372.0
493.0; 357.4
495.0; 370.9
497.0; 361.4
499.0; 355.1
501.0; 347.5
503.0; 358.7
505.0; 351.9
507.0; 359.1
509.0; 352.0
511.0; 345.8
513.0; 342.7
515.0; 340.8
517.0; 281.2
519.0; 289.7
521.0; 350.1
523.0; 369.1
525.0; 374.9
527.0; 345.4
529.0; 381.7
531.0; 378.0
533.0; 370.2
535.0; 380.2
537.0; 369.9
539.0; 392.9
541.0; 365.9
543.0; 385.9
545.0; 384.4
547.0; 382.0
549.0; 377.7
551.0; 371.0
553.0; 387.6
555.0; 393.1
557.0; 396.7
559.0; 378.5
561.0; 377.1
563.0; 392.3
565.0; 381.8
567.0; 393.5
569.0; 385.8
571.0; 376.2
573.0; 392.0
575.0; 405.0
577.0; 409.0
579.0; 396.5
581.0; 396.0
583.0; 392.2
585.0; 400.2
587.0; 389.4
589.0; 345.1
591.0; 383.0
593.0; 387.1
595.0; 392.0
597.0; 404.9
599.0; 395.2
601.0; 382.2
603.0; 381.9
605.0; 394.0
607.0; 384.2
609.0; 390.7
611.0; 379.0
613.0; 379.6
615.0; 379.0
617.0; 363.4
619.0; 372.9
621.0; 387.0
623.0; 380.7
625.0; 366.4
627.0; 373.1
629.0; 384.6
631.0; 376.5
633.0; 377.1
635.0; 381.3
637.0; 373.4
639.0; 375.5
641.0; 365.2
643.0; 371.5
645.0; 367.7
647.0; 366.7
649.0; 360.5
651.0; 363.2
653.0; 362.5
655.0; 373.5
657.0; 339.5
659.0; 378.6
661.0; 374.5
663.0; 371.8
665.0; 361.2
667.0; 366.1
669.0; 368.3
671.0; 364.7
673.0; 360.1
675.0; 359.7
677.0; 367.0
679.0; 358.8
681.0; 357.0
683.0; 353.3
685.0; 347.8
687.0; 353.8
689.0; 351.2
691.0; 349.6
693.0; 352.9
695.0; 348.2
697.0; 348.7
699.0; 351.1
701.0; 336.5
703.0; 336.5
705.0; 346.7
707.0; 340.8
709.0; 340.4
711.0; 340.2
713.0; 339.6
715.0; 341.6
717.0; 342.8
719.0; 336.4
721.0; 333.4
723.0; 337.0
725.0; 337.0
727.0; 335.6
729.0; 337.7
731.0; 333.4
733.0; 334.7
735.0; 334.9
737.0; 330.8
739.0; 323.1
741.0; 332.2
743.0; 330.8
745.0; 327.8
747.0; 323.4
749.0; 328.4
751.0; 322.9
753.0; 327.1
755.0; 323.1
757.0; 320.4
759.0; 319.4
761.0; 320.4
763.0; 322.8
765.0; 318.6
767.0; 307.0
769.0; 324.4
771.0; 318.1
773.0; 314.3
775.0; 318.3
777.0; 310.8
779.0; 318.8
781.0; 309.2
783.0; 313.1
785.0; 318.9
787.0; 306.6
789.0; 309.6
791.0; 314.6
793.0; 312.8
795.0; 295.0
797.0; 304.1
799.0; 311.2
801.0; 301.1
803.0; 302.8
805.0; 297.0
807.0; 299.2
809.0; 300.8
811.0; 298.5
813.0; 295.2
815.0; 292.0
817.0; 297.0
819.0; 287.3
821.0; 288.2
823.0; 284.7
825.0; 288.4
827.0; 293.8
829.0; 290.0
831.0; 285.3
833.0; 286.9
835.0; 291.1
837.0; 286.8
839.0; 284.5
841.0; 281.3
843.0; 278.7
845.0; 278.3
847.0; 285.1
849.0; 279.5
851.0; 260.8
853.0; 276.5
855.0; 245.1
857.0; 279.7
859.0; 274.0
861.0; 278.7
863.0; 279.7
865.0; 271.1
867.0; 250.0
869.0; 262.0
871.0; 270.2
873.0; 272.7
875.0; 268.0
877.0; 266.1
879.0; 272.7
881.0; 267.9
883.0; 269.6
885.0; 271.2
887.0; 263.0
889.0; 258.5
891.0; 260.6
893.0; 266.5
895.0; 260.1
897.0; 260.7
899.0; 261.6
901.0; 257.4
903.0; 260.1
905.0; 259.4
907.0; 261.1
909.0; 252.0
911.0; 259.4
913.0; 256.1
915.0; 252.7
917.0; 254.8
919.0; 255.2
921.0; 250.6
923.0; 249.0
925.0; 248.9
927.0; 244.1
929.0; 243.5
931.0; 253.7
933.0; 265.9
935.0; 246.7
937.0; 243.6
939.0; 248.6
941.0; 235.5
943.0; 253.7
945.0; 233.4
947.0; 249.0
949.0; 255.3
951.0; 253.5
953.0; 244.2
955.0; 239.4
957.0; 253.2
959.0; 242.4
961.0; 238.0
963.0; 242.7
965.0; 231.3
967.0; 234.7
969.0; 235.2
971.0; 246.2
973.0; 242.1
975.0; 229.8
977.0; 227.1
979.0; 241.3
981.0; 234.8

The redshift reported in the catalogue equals 0.00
